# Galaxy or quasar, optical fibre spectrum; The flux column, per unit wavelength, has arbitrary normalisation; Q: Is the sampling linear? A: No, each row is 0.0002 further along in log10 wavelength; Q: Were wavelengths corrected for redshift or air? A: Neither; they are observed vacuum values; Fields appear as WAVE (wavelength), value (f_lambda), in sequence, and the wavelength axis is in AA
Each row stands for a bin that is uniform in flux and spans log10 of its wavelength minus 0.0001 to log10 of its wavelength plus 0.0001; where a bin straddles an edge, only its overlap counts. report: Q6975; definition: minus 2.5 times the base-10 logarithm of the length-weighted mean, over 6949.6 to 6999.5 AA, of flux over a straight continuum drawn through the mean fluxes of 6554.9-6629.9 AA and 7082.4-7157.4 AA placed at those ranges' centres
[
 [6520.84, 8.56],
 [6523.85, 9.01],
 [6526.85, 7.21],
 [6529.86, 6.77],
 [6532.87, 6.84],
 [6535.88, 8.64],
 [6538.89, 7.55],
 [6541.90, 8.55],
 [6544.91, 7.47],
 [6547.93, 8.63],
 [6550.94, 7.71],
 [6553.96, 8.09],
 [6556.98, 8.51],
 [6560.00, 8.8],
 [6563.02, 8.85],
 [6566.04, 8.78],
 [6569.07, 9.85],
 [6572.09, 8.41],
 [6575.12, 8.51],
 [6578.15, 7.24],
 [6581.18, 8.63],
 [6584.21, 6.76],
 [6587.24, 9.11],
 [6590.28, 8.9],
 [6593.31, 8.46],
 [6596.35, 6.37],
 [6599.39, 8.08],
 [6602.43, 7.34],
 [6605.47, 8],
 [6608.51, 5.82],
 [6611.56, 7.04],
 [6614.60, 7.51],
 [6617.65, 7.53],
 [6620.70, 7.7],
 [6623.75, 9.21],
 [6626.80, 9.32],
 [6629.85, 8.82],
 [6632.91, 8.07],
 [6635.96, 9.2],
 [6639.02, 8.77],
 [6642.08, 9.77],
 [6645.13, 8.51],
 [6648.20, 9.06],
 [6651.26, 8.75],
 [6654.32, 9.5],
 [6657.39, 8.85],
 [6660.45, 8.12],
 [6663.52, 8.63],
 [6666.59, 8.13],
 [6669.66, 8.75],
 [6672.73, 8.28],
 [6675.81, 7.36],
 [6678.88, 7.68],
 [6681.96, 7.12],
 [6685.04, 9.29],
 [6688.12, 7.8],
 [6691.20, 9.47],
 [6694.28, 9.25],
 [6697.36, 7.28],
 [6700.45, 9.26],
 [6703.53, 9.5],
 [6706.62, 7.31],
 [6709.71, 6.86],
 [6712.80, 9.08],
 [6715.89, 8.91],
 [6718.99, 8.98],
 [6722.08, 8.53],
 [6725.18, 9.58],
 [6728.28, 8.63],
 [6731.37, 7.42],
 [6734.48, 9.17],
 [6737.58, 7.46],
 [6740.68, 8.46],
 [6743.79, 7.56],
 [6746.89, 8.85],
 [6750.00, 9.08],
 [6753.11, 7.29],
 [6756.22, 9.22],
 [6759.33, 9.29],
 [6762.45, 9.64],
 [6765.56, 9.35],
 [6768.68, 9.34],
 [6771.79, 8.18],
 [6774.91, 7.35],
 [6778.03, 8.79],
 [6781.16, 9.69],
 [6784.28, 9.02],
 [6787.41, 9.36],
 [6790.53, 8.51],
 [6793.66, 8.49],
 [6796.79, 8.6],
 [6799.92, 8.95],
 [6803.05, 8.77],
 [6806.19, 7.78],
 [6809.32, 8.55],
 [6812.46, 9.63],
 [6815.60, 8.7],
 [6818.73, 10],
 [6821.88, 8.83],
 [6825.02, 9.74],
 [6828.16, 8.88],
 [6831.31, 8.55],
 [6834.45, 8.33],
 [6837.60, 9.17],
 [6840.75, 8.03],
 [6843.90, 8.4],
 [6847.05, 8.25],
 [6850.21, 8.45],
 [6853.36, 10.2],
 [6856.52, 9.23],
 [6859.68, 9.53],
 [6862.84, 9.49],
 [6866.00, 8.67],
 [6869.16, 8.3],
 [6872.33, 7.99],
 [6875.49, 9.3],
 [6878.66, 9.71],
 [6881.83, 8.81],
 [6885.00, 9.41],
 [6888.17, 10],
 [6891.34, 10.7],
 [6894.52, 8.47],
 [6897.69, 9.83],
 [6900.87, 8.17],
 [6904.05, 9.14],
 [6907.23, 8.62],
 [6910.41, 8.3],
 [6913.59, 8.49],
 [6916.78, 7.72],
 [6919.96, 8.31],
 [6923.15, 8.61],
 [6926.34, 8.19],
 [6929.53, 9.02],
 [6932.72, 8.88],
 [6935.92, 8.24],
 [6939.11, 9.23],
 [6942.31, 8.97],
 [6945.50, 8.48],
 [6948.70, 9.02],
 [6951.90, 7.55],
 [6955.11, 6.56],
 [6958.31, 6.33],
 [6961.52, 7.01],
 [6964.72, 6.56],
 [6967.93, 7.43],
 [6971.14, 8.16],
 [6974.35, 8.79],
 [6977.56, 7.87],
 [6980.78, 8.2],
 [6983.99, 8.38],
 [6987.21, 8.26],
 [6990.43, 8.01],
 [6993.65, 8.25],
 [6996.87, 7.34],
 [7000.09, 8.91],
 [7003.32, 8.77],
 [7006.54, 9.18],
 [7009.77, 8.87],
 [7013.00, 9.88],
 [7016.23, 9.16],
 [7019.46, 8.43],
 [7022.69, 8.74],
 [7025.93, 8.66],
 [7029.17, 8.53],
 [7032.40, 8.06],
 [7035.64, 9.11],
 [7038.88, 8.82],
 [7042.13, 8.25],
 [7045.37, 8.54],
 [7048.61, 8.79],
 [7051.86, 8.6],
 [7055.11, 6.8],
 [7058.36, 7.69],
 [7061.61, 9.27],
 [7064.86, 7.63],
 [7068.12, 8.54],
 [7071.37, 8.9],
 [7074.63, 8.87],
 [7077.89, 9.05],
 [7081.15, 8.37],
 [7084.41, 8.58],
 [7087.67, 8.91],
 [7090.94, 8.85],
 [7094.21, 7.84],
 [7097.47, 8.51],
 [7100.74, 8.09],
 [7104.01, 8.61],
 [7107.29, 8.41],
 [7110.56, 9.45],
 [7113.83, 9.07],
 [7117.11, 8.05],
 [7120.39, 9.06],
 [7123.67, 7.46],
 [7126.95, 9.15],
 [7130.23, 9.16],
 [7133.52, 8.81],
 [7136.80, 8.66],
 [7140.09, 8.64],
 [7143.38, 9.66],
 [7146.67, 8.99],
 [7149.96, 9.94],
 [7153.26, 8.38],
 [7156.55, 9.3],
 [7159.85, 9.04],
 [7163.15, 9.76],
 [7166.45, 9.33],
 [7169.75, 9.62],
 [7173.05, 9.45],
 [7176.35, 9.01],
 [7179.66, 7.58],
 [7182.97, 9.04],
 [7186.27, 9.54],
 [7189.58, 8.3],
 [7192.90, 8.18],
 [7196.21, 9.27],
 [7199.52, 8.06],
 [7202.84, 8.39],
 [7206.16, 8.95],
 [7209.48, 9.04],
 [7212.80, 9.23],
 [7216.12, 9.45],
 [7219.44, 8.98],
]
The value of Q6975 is 0.12 mag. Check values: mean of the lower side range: 8.13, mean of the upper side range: 8.76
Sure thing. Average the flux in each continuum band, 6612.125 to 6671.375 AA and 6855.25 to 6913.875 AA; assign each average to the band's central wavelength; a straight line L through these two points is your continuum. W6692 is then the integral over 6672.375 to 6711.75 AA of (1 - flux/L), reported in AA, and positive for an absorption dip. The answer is 2.3 AA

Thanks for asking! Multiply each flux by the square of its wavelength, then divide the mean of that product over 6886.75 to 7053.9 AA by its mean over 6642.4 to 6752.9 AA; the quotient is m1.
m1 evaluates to 1.08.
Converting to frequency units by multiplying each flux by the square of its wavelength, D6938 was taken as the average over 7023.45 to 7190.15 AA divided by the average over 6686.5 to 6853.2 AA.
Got 1.11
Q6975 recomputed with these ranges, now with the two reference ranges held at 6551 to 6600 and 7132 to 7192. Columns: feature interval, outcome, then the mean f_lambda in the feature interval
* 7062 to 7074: 0.05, 8.49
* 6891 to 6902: -0.06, 9.18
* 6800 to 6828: -0.05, 8.99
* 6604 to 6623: 0.14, 7.34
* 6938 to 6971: 0.14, 7.71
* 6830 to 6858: -0.01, 8.74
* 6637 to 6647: -0.08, 9.02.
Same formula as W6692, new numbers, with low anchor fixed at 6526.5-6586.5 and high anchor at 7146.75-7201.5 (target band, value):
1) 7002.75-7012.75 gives -0.4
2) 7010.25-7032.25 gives -0.2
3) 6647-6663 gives -1.1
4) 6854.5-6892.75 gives -3.1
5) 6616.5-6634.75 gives -0.6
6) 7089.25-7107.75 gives 1.0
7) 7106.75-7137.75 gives 0.6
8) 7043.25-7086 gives 1.9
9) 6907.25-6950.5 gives 0.4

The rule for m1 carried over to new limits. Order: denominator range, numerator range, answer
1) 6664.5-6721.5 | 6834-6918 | 1.13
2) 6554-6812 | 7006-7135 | 1.14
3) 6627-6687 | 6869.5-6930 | 1.11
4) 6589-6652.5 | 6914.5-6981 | 1.08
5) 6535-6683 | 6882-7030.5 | 1.14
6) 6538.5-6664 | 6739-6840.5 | 1.12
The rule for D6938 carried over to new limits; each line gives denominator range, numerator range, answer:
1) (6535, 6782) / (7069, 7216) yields 1.21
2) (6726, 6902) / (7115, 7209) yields 1.11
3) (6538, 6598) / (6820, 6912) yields 1.19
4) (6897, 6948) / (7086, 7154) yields 1.07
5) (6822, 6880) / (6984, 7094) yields 1.01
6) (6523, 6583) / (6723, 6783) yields 1.12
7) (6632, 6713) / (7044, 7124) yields 1.13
